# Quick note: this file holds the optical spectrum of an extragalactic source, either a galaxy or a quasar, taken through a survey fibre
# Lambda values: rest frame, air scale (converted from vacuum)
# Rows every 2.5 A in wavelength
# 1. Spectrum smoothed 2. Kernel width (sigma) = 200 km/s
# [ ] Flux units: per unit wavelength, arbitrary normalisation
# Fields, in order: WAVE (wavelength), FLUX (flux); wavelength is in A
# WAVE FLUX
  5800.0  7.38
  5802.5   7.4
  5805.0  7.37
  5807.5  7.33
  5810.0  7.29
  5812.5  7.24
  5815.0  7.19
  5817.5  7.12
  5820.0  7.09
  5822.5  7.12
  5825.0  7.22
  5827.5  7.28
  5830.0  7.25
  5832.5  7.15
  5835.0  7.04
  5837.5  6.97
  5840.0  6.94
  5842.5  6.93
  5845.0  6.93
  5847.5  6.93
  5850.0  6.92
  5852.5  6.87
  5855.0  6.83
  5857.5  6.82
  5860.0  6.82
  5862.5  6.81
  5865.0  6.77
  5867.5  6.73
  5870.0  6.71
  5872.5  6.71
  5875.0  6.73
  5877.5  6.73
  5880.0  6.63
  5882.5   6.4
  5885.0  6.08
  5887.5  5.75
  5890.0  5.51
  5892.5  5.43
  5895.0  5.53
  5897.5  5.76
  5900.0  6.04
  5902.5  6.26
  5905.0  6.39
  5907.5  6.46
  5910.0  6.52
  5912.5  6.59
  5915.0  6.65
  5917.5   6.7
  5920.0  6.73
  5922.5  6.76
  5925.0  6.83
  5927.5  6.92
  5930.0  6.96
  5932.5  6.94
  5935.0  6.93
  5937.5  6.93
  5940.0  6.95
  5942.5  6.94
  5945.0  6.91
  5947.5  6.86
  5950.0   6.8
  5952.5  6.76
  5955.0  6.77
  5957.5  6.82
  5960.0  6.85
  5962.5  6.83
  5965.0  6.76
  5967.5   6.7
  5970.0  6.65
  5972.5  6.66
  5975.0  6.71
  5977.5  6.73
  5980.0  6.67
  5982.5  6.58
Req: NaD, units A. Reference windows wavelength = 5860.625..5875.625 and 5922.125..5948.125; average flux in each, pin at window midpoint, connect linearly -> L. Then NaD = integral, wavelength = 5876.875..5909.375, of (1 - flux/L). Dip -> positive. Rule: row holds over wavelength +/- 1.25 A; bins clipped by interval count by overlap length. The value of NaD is 3.5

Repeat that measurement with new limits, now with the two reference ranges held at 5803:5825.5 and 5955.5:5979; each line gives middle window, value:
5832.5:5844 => 0.3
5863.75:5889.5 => 2.0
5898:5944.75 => 1.4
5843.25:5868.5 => 0.9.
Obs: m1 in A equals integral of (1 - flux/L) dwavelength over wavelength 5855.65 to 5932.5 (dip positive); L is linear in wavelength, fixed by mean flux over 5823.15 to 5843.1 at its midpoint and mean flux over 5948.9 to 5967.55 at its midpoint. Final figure 5.34 A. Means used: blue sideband 7.1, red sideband 6.79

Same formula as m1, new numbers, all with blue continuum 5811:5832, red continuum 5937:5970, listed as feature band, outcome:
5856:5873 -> 0.7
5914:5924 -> 0.3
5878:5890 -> 1.4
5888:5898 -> 2.1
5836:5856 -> 0.6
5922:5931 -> 0.0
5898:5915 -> 1.4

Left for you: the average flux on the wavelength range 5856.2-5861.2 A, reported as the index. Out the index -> 6.82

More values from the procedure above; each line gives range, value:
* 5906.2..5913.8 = 6.52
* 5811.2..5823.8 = 7.15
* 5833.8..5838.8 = 7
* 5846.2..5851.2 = 6.93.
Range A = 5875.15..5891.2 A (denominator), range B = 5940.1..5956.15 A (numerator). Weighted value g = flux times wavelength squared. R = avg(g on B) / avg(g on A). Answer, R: 1.1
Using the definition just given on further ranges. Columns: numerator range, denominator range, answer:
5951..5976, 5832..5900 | 1.06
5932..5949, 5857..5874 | 1.05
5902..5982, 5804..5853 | 0.99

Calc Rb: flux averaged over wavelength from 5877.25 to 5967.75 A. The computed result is 6.55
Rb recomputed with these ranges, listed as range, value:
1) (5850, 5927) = 6.46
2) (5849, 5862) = 6.85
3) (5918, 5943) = 6.88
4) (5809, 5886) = 6.91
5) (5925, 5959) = 6.88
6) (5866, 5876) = 6.72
